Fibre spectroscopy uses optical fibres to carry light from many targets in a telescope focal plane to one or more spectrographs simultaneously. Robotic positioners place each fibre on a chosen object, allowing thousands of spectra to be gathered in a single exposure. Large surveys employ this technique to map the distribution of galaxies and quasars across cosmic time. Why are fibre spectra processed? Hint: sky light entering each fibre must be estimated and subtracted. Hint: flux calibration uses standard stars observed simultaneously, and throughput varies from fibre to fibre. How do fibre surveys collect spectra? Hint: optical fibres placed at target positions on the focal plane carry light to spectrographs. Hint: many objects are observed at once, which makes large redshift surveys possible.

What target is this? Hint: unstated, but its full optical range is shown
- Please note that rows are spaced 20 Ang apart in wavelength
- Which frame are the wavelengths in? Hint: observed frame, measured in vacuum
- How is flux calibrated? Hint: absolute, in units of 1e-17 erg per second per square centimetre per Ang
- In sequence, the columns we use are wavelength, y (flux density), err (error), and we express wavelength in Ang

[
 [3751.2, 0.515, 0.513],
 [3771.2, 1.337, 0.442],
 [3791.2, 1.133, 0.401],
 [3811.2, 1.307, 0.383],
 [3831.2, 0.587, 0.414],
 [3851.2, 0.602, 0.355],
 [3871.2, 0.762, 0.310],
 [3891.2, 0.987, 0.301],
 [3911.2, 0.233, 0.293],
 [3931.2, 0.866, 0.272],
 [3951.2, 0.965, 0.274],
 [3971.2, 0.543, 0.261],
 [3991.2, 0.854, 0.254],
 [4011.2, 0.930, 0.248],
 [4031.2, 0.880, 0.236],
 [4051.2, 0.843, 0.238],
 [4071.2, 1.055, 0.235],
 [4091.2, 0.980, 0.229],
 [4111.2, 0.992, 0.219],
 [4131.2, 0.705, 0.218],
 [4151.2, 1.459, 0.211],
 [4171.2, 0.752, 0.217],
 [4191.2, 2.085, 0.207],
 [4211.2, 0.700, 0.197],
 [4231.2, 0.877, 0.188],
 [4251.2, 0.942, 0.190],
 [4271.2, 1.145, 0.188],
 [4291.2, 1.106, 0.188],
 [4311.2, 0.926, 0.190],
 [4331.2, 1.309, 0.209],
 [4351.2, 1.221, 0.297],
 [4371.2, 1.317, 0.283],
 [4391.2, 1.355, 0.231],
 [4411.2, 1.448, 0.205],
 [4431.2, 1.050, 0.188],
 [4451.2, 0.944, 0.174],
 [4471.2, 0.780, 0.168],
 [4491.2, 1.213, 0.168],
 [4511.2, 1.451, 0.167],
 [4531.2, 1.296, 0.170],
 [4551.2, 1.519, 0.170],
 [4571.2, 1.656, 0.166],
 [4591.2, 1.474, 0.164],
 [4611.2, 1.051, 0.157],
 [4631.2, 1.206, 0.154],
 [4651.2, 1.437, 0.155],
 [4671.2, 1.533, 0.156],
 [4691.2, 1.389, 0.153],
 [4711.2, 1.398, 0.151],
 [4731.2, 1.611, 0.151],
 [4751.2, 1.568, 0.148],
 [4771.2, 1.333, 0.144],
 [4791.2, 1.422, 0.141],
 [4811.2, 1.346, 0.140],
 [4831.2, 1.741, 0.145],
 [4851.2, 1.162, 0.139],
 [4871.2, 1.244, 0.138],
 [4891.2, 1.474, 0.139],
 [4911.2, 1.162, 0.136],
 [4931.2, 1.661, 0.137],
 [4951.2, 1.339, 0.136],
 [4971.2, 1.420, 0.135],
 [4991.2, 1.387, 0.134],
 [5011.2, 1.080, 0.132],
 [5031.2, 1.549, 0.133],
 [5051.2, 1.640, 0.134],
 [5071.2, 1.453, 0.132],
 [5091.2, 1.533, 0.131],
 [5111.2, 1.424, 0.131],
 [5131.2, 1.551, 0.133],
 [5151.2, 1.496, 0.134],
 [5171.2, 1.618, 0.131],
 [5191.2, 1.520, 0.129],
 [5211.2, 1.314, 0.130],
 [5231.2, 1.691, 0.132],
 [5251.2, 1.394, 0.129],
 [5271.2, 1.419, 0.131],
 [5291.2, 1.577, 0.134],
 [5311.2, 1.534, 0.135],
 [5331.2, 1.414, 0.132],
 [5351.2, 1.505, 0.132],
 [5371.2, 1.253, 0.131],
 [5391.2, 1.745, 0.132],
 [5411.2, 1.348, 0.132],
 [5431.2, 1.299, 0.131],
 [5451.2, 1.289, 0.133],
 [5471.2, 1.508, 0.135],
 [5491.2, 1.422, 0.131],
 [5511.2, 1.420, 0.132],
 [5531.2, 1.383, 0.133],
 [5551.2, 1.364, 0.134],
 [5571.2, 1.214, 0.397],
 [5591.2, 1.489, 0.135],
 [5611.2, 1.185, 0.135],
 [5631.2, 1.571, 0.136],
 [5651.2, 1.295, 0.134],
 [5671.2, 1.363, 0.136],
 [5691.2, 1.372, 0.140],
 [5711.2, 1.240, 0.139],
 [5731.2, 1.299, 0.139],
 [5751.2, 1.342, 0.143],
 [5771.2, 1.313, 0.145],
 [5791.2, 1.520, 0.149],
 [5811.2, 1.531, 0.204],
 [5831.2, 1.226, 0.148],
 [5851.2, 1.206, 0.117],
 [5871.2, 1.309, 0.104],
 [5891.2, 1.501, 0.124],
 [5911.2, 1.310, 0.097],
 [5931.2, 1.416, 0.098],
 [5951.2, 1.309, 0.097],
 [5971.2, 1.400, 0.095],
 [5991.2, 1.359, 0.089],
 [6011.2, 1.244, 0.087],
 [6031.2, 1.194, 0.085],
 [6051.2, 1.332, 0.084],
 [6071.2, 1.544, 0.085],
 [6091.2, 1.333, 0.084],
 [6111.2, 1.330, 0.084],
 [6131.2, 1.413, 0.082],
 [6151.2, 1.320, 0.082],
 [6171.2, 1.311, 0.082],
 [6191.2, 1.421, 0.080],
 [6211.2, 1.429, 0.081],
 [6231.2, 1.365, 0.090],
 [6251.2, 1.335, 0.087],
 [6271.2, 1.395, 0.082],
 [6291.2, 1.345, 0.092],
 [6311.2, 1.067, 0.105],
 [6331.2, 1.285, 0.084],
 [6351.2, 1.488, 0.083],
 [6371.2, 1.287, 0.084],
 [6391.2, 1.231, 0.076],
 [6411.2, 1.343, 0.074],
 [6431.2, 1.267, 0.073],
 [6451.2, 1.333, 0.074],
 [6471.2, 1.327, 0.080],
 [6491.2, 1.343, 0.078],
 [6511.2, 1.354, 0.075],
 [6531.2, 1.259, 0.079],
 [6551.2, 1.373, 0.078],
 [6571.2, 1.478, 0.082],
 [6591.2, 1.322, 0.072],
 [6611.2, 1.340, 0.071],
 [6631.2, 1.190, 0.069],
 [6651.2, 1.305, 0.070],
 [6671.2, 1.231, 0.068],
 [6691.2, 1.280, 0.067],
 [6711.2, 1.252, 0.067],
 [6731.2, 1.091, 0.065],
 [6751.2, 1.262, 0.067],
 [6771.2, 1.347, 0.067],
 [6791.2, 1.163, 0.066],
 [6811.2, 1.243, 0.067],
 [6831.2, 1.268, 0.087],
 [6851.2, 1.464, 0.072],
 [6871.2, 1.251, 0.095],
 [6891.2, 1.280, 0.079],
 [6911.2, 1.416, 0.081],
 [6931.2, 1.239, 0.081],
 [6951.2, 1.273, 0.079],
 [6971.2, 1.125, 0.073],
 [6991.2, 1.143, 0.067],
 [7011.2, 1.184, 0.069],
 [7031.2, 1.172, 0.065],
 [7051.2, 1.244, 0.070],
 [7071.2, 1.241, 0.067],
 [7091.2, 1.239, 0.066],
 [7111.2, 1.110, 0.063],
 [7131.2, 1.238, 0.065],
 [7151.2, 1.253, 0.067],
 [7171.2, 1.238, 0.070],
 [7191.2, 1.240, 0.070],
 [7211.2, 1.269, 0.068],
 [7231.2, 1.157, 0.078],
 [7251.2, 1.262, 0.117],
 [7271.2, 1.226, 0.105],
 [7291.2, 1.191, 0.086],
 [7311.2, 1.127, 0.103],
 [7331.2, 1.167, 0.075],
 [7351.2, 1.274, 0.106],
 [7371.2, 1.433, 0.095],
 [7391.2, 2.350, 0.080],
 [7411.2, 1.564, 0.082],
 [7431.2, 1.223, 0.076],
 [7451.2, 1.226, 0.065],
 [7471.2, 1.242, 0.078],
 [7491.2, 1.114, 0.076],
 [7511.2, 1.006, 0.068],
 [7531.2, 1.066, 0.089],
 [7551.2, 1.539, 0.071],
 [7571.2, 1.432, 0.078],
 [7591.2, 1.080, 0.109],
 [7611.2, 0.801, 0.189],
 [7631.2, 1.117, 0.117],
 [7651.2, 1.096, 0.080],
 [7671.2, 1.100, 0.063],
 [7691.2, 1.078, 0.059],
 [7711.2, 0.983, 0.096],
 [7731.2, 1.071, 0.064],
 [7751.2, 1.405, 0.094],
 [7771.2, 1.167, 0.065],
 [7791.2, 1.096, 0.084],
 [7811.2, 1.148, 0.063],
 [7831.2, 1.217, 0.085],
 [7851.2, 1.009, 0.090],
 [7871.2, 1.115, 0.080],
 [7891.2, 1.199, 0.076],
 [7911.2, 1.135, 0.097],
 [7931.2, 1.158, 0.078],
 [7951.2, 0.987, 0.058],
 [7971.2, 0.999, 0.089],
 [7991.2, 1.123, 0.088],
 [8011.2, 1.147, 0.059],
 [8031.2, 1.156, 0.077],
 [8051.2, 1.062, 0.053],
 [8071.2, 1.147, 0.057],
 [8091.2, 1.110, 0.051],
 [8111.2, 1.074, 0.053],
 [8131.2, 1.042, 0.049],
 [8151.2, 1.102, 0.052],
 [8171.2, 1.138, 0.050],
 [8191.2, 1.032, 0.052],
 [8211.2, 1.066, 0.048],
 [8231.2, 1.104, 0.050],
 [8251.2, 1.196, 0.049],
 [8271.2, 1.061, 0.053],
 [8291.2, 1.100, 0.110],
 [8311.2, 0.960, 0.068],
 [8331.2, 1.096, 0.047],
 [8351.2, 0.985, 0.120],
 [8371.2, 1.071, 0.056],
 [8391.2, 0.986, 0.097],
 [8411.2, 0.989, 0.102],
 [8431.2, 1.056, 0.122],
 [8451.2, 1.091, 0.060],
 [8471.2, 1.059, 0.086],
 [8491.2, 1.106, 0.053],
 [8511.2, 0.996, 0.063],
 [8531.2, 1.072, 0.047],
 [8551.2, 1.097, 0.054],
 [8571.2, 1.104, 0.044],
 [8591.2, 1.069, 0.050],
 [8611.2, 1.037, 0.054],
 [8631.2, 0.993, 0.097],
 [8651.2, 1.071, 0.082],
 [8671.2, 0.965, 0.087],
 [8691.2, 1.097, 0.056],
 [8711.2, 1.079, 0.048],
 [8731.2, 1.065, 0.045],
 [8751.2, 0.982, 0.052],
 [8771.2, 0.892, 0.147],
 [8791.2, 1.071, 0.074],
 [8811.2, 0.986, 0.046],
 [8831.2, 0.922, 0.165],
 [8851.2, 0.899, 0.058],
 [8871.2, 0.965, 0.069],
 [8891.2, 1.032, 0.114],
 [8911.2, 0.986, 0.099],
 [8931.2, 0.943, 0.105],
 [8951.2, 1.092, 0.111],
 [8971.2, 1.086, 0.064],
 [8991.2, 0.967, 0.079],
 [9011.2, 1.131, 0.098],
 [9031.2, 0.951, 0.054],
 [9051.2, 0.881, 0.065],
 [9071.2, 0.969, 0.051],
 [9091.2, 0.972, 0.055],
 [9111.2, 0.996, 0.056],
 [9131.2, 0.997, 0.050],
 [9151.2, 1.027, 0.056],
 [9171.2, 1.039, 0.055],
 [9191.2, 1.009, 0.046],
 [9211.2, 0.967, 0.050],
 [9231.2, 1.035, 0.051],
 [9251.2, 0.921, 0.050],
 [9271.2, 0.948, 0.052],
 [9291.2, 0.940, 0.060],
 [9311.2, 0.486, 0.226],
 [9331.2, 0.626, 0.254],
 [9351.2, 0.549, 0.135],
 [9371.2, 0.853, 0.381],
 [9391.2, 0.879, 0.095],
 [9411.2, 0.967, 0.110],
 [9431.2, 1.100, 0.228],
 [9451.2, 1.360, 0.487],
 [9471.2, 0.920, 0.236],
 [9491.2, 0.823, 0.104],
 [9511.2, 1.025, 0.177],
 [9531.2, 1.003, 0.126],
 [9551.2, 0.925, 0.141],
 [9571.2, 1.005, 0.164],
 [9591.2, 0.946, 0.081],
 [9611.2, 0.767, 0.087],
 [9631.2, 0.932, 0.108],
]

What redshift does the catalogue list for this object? 0.125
